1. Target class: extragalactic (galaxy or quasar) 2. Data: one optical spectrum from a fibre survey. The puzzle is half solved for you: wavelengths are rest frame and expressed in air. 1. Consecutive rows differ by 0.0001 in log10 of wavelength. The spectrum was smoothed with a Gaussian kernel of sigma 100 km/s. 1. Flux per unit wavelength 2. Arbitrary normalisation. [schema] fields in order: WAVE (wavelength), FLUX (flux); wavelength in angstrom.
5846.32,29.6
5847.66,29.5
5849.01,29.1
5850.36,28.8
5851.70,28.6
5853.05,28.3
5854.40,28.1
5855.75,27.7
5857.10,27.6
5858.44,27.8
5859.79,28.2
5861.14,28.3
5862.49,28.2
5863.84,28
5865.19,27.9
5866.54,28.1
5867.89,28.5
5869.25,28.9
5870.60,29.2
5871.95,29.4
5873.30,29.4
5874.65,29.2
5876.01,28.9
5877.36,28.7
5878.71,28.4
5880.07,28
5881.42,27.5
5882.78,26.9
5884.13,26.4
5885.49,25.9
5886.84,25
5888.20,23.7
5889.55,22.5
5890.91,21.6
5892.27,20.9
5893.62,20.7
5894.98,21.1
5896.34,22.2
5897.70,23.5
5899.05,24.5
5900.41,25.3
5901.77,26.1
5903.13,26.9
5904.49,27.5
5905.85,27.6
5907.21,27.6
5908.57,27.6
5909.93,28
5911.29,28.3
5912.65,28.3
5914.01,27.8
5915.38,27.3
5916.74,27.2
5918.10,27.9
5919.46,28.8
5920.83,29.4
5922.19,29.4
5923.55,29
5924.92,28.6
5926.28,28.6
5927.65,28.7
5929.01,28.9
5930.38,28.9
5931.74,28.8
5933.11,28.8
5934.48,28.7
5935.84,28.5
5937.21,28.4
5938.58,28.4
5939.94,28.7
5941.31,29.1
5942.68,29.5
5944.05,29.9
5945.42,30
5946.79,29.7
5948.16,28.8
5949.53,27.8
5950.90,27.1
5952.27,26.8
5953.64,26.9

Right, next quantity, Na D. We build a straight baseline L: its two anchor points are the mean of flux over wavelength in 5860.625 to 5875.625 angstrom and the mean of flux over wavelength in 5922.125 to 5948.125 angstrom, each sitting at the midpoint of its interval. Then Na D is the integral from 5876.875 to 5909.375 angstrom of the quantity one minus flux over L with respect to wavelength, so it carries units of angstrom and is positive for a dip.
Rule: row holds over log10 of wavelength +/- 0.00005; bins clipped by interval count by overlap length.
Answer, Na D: 4.0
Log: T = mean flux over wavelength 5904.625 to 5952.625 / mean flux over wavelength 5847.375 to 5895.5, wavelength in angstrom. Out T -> 1.1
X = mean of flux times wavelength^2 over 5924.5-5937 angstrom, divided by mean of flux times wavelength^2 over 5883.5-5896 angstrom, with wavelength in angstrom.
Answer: 1.26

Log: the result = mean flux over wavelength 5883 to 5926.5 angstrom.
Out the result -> 26.1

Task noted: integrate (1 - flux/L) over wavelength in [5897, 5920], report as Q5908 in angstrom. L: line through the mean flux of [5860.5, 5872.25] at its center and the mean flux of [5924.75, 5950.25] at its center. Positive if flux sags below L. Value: 1.3 angstrom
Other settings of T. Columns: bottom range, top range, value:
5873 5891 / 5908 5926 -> 1.06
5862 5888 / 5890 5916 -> 0.91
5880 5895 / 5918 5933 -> 1.19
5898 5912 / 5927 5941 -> 1.07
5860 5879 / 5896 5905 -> 0.88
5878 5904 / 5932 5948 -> 1.18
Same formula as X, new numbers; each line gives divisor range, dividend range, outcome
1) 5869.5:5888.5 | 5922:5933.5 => 1.06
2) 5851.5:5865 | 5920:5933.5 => 1.05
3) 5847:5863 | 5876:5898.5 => 0.88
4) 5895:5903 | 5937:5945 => 1.22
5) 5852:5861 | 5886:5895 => 0.81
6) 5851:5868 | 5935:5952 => 1.05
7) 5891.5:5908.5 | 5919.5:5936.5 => 1.18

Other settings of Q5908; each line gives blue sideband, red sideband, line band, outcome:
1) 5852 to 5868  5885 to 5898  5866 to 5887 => -2.4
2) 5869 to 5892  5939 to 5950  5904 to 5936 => 0.0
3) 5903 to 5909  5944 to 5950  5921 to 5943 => -0.2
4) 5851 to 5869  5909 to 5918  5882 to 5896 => 2.2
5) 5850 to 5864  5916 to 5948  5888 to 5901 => 2.7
